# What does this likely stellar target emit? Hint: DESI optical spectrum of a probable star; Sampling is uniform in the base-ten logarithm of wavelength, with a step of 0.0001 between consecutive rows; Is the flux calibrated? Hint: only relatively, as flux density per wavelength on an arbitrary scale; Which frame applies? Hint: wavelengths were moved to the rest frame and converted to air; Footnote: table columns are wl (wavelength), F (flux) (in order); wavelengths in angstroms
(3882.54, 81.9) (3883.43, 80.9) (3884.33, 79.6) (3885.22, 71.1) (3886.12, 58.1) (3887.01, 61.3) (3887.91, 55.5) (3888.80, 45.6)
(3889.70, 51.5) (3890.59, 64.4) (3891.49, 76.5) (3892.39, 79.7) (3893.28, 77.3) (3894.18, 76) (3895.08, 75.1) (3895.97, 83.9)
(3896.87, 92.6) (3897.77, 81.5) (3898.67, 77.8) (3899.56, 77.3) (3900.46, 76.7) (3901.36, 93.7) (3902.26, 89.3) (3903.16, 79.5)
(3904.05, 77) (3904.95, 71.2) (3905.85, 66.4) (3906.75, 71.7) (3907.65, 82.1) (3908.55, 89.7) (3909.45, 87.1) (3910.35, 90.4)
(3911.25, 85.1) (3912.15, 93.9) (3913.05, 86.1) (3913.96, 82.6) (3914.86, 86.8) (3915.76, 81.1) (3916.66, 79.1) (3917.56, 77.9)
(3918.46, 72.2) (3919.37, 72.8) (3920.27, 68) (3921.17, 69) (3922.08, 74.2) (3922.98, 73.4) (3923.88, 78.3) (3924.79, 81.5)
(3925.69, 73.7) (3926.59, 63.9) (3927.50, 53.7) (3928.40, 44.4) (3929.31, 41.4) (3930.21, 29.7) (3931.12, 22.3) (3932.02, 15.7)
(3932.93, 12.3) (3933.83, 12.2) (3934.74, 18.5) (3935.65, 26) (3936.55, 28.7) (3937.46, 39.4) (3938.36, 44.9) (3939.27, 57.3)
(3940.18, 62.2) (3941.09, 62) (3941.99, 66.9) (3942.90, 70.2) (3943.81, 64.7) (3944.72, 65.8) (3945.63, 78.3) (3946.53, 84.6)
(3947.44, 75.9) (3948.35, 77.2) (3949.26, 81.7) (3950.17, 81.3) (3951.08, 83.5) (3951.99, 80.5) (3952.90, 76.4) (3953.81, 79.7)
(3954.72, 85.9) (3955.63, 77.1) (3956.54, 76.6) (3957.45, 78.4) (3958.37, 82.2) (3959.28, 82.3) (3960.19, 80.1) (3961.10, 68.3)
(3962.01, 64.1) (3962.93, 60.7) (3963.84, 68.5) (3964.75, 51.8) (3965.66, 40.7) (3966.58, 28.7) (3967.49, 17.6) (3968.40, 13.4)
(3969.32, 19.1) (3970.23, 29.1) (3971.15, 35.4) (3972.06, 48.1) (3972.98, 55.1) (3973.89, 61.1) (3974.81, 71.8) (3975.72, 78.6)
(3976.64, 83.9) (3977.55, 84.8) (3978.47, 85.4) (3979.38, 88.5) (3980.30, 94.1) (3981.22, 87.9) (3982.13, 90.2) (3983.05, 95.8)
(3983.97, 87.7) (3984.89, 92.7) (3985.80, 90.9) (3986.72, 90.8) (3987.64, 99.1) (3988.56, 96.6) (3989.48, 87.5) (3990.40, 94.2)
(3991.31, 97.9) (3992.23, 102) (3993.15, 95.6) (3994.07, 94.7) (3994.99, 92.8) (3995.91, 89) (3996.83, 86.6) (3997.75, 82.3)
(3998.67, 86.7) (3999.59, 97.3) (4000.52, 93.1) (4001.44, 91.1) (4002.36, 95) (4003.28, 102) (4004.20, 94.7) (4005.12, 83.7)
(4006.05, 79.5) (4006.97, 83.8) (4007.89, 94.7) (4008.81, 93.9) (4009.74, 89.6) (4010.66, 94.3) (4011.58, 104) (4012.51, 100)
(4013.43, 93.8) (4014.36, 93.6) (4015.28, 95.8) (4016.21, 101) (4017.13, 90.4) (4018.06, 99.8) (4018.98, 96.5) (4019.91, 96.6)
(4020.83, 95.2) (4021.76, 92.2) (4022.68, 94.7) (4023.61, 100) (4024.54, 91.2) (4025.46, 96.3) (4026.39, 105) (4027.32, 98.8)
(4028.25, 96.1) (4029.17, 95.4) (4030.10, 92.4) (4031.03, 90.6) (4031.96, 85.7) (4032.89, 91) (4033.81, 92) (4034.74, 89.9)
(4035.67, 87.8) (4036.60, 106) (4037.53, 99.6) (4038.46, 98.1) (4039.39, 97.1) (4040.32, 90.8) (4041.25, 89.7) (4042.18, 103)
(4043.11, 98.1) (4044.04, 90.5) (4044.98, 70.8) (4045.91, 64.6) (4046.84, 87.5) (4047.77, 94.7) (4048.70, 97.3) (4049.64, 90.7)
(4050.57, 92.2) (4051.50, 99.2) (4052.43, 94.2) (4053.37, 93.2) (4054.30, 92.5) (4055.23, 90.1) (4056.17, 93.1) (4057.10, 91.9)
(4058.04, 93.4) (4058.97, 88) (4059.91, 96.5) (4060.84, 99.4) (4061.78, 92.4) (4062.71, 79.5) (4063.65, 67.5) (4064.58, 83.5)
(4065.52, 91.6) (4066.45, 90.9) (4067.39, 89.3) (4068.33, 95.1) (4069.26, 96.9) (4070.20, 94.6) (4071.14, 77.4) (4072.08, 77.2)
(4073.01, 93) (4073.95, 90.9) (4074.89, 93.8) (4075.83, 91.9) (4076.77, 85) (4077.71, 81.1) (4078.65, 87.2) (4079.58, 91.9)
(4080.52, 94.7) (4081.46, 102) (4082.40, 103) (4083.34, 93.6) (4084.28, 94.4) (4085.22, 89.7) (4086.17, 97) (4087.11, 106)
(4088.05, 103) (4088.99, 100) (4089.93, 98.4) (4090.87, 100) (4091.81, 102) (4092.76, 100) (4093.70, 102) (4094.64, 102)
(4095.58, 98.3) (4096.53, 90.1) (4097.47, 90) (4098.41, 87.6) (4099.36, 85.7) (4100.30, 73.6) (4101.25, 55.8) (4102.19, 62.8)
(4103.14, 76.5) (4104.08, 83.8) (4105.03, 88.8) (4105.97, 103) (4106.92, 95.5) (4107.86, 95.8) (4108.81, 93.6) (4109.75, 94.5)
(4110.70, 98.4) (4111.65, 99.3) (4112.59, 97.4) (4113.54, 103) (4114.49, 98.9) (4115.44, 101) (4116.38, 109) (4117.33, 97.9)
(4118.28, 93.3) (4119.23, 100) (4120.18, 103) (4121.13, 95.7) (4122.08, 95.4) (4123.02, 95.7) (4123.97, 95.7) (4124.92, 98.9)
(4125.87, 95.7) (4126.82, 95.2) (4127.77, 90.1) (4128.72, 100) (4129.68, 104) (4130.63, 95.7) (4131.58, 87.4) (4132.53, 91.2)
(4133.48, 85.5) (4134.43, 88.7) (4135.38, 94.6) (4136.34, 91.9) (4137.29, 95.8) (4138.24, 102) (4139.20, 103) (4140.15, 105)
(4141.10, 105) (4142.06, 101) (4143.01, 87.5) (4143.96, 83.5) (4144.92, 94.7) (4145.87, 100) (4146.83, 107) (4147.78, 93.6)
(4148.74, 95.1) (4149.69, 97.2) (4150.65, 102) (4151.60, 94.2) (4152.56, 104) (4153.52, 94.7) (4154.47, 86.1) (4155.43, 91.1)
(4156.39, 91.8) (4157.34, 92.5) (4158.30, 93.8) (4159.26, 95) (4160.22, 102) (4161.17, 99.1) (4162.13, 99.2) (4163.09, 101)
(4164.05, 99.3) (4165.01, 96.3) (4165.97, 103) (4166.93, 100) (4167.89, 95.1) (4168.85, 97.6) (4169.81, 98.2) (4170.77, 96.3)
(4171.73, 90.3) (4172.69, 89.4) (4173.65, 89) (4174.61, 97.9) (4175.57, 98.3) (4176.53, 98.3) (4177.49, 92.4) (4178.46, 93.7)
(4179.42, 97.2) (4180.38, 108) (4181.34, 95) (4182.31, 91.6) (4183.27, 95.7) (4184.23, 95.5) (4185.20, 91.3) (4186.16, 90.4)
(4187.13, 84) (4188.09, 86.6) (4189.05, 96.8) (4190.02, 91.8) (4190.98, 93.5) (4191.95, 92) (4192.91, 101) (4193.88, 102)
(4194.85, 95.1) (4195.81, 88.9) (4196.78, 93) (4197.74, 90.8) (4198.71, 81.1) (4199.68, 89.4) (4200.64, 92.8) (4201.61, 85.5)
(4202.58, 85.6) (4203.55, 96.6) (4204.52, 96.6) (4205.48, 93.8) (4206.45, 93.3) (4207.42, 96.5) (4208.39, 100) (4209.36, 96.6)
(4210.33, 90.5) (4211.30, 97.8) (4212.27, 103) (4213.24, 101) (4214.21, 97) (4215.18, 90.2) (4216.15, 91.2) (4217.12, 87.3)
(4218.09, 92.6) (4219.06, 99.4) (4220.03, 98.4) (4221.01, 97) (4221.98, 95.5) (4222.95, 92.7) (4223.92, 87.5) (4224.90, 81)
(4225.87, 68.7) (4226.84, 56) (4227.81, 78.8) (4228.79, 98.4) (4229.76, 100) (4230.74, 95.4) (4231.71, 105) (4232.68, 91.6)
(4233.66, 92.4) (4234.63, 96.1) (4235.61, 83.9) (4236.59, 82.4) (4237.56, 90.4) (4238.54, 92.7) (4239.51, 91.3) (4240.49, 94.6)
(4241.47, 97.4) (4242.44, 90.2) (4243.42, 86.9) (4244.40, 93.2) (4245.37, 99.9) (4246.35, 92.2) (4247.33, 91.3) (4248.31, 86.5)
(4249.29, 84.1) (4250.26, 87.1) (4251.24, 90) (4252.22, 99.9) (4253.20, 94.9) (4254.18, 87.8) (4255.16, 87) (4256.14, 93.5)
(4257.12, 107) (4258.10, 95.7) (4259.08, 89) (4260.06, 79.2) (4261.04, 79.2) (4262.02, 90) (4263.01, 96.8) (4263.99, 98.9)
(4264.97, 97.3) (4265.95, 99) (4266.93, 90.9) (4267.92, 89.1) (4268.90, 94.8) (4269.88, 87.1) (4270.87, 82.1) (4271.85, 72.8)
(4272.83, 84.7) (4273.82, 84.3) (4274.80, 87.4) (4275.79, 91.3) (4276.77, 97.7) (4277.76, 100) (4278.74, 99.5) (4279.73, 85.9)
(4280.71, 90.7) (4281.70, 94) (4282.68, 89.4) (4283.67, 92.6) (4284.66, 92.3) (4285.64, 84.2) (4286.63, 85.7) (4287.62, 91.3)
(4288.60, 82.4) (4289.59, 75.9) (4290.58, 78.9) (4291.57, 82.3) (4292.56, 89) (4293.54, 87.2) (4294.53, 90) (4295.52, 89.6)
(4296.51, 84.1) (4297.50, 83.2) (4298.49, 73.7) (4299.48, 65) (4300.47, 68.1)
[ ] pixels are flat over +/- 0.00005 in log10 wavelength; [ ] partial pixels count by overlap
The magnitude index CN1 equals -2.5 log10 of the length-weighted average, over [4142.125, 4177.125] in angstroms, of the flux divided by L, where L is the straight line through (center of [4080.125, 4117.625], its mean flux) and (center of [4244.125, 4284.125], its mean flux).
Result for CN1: -0.03 mag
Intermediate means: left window 94.2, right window 91.1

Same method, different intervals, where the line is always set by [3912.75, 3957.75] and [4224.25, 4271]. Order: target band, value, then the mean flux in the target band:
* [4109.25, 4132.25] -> -0.22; 97.7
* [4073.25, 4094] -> -0.25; 95.7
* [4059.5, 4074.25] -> -0.18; 88.5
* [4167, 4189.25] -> -0.12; 94.4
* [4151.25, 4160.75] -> -0.15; 94.6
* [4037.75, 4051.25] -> -0.24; 90.7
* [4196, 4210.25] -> -0.07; 92.1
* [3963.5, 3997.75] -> -0.10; 73.9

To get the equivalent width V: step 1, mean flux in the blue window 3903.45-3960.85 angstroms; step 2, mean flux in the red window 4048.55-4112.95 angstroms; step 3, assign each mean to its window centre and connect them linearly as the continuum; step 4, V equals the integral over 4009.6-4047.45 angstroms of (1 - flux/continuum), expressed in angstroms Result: -5.0 angstroms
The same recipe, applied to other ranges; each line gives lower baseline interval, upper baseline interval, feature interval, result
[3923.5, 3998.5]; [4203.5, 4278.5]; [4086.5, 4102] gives -2.8 angstroms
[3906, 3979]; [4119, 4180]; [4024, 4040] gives -3.5 angstroms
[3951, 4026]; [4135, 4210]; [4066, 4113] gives -1.4 angstroms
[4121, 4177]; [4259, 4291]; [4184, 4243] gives 0.3 angstroms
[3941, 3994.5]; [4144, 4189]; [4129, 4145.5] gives -0.5 angstroms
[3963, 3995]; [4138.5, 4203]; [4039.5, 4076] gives -3.7 angstroms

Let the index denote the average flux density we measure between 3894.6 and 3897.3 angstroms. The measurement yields 83.8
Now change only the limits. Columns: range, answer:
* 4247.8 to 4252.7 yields 89.6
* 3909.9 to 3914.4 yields 87.5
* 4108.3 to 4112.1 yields 96.3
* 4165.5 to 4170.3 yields 98.7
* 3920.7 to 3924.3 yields 73.7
